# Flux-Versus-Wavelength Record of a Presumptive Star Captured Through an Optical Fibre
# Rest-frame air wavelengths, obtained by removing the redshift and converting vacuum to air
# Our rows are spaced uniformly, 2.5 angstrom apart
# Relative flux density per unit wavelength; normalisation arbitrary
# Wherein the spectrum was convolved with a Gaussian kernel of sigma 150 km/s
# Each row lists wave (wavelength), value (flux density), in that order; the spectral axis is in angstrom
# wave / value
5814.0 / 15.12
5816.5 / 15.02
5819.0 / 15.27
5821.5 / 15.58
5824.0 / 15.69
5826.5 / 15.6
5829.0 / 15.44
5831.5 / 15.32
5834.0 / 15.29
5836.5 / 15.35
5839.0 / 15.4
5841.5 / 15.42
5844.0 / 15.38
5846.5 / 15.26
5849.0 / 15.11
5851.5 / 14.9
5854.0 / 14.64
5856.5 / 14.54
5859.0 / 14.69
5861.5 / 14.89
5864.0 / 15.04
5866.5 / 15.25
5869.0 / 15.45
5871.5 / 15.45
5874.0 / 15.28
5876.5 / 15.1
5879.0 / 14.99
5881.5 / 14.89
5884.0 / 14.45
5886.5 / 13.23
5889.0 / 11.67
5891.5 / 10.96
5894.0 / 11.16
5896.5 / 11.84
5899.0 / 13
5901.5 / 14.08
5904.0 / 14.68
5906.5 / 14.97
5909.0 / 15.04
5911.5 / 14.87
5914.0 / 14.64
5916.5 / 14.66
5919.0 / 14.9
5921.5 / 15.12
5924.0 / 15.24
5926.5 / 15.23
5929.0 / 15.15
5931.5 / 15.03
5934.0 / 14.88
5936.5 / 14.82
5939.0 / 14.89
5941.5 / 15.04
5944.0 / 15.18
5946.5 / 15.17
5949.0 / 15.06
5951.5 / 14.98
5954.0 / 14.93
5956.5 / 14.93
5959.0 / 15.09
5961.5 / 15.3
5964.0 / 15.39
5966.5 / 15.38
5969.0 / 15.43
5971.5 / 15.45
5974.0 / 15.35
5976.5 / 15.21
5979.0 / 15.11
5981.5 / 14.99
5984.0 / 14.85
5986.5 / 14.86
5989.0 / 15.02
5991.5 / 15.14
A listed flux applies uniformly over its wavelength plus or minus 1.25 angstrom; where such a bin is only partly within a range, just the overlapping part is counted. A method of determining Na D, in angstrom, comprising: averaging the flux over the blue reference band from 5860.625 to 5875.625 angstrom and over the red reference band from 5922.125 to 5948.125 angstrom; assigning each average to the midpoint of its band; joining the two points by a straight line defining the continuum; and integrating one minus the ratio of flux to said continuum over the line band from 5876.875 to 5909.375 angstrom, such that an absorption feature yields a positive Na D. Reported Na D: 3.7 angstrom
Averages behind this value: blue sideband 15.2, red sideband 15.1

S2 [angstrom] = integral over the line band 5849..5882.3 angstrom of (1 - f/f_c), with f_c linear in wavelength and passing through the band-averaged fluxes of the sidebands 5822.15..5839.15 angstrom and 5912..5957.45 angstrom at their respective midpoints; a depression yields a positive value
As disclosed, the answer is 0.6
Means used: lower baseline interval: 15.4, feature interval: 15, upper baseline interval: 15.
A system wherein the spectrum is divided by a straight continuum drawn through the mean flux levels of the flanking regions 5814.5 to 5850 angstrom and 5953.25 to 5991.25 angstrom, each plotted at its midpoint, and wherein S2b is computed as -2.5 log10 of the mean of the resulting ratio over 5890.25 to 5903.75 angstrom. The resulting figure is 0.23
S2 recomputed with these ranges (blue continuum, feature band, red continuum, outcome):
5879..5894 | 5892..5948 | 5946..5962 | -1.72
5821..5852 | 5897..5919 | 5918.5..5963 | 1.06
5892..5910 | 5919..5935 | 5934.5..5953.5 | -0.80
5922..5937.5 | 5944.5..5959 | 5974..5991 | 0.02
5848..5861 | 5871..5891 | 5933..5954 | 0.85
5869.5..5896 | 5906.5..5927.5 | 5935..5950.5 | -0.72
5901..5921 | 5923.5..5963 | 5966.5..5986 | -0.20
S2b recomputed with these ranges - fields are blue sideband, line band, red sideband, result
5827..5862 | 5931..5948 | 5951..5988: 0.01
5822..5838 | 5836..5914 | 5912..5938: 0.06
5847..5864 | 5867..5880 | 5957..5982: -0.03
